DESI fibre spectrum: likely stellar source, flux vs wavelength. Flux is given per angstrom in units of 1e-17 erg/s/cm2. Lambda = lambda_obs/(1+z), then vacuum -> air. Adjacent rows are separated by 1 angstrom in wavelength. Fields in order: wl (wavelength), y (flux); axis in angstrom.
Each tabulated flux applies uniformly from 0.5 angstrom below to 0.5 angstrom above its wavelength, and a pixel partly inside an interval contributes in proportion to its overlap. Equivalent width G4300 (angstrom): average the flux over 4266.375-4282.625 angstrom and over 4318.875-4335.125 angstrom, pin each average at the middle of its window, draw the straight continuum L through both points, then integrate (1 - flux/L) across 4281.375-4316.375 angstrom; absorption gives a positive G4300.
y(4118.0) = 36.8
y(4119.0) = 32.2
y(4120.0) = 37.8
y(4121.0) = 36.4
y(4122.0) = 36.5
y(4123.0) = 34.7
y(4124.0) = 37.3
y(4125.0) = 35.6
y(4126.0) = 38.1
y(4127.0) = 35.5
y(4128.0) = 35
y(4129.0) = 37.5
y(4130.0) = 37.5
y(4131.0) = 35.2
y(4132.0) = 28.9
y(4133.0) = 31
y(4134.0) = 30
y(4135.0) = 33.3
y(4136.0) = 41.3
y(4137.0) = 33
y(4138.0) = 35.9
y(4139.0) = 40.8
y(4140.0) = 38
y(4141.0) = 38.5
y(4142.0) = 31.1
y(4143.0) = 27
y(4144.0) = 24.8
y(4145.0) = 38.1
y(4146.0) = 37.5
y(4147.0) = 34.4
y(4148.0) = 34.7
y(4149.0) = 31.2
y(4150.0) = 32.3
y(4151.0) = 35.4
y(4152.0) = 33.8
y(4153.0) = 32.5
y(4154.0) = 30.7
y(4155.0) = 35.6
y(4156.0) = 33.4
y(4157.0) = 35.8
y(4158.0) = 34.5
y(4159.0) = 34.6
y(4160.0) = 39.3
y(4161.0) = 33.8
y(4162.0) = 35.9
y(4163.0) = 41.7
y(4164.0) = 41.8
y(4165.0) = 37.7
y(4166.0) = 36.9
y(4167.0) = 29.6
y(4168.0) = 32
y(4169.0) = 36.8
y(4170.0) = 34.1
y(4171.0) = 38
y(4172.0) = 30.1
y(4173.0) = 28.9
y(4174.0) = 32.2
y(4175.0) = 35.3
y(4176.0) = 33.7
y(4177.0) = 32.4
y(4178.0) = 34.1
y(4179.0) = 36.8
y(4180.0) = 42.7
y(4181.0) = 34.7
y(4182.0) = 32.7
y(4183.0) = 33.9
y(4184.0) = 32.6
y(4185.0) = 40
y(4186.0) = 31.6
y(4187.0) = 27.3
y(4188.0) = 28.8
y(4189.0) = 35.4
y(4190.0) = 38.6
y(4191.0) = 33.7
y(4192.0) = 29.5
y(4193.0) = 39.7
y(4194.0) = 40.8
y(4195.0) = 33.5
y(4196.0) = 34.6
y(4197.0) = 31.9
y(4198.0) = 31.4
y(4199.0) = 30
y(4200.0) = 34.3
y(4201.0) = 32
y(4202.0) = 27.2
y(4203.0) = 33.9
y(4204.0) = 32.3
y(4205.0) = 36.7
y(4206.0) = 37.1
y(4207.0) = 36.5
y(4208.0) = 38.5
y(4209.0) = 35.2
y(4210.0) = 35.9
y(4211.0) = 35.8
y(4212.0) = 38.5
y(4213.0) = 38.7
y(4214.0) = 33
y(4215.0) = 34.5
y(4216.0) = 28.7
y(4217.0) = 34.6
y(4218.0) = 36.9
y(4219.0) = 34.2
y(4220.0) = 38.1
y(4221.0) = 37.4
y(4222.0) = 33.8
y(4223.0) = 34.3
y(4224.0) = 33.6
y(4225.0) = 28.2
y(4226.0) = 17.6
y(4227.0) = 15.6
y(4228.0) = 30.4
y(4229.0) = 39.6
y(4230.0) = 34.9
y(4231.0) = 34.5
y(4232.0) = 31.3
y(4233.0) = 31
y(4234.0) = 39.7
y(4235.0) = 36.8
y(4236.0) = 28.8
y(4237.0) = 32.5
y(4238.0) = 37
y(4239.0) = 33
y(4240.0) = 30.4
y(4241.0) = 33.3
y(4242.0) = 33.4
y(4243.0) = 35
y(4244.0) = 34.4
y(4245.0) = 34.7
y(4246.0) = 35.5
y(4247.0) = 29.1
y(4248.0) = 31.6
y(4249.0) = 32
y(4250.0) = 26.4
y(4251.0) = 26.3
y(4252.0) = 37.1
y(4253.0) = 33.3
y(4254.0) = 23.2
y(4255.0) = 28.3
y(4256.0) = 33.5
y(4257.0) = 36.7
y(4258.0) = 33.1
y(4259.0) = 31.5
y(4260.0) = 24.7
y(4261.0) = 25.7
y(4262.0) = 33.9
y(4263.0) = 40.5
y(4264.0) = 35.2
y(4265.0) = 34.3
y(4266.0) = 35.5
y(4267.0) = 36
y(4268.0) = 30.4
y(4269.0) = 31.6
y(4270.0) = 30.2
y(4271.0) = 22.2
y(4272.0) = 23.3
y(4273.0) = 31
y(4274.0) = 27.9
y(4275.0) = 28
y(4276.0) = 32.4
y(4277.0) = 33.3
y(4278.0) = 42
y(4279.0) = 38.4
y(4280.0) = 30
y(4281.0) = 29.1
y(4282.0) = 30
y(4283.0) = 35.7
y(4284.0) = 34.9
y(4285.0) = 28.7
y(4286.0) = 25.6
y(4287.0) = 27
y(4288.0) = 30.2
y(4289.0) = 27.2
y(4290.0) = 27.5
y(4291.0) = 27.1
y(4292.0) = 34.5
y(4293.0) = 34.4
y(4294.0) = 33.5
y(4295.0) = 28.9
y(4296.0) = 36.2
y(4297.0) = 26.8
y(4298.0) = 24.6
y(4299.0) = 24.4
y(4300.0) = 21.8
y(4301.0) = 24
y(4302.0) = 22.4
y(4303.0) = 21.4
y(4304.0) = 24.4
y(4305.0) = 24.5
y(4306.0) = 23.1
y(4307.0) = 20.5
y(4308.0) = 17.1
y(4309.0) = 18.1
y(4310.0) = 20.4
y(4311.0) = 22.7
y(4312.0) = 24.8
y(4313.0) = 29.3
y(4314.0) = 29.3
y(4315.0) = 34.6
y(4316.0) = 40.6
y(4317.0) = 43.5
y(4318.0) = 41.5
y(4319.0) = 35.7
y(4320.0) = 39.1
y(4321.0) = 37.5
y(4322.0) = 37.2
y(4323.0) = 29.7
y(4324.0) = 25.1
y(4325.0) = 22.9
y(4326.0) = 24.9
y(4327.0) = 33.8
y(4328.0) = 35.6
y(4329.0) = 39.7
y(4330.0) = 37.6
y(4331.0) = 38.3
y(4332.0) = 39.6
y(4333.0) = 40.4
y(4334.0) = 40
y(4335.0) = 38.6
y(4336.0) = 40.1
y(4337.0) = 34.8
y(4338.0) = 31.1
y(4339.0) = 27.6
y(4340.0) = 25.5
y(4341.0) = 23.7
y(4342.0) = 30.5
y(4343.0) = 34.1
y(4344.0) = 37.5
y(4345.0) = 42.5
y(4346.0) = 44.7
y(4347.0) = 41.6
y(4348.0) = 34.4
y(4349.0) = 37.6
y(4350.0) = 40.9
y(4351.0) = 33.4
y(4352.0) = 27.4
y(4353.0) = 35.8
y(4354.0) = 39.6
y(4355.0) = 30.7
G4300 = 5.9 angstrom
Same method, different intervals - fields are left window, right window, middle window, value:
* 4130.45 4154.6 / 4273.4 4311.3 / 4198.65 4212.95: -1.59 angstrom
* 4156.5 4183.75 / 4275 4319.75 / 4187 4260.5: -0.87 angstrom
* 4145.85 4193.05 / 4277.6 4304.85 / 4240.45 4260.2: -0.50 angstrom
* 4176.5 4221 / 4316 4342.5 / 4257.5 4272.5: 1.44 angstrom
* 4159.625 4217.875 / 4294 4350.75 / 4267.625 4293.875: 1.61 angstrom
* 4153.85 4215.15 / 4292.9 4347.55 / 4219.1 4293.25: 2.70 angstrom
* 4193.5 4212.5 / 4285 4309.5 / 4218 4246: -0.82 angstrom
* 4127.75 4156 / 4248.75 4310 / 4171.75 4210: -1.95 angstrom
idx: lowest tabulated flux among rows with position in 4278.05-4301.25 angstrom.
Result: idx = 21.8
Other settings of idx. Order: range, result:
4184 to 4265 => 15.6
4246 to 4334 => 17.1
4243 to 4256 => 23.2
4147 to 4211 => 27.2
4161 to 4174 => 28.9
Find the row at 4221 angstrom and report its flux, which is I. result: 37.4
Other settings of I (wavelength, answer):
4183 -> 33.9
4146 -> 37.5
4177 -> 32.4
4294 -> 33.5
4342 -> 30.5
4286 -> 25.6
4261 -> 25.7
